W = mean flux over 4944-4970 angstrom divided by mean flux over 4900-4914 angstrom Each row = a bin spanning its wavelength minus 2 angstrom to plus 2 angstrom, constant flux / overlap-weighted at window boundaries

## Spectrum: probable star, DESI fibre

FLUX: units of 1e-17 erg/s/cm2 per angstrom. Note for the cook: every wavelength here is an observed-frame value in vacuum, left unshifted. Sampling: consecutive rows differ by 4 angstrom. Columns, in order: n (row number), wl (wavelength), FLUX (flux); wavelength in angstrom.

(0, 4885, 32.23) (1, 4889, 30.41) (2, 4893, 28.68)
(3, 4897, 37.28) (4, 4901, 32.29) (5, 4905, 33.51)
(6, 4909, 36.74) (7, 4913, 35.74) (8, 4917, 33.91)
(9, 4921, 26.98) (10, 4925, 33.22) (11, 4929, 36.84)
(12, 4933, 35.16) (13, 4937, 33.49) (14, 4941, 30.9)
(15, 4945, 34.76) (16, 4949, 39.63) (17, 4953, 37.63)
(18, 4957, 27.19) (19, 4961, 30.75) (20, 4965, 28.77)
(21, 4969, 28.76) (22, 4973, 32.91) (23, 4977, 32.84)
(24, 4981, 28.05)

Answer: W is 0.9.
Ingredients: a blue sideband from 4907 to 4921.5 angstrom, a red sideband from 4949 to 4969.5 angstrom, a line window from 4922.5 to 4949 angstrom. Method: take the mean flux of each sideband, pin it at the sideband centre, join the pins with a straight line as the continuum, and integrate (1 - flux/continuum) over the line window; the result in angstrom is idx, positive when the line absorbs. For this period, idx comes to -1.2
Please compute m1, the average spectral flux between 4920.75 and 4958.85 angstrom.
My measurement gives 33.9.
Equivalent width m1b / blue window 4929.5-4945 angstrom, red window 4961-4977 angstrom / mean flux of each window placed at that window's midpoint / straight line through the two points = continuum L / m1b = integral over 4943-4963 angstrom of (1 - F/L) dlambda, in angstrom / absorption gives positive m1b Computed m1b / -1.11 angstrom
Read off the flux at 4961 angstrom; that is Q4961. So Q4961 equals 30.75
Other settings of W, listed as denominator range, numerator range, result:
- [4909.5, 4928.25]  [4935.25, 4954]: 1.06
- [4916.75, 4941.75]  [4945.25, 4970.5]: 0.98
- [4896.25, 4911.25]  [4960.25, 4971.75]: 0.85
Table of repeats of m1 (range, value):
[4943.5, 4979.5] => 32.5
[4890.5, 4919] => 34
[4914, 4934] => 33.3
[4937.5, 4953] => 35.3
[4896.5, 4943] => 33.7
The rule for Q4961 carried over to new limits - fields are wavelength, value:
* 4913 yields 35.74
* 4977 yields 32.84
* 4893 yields 28.68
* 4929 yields 36.84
